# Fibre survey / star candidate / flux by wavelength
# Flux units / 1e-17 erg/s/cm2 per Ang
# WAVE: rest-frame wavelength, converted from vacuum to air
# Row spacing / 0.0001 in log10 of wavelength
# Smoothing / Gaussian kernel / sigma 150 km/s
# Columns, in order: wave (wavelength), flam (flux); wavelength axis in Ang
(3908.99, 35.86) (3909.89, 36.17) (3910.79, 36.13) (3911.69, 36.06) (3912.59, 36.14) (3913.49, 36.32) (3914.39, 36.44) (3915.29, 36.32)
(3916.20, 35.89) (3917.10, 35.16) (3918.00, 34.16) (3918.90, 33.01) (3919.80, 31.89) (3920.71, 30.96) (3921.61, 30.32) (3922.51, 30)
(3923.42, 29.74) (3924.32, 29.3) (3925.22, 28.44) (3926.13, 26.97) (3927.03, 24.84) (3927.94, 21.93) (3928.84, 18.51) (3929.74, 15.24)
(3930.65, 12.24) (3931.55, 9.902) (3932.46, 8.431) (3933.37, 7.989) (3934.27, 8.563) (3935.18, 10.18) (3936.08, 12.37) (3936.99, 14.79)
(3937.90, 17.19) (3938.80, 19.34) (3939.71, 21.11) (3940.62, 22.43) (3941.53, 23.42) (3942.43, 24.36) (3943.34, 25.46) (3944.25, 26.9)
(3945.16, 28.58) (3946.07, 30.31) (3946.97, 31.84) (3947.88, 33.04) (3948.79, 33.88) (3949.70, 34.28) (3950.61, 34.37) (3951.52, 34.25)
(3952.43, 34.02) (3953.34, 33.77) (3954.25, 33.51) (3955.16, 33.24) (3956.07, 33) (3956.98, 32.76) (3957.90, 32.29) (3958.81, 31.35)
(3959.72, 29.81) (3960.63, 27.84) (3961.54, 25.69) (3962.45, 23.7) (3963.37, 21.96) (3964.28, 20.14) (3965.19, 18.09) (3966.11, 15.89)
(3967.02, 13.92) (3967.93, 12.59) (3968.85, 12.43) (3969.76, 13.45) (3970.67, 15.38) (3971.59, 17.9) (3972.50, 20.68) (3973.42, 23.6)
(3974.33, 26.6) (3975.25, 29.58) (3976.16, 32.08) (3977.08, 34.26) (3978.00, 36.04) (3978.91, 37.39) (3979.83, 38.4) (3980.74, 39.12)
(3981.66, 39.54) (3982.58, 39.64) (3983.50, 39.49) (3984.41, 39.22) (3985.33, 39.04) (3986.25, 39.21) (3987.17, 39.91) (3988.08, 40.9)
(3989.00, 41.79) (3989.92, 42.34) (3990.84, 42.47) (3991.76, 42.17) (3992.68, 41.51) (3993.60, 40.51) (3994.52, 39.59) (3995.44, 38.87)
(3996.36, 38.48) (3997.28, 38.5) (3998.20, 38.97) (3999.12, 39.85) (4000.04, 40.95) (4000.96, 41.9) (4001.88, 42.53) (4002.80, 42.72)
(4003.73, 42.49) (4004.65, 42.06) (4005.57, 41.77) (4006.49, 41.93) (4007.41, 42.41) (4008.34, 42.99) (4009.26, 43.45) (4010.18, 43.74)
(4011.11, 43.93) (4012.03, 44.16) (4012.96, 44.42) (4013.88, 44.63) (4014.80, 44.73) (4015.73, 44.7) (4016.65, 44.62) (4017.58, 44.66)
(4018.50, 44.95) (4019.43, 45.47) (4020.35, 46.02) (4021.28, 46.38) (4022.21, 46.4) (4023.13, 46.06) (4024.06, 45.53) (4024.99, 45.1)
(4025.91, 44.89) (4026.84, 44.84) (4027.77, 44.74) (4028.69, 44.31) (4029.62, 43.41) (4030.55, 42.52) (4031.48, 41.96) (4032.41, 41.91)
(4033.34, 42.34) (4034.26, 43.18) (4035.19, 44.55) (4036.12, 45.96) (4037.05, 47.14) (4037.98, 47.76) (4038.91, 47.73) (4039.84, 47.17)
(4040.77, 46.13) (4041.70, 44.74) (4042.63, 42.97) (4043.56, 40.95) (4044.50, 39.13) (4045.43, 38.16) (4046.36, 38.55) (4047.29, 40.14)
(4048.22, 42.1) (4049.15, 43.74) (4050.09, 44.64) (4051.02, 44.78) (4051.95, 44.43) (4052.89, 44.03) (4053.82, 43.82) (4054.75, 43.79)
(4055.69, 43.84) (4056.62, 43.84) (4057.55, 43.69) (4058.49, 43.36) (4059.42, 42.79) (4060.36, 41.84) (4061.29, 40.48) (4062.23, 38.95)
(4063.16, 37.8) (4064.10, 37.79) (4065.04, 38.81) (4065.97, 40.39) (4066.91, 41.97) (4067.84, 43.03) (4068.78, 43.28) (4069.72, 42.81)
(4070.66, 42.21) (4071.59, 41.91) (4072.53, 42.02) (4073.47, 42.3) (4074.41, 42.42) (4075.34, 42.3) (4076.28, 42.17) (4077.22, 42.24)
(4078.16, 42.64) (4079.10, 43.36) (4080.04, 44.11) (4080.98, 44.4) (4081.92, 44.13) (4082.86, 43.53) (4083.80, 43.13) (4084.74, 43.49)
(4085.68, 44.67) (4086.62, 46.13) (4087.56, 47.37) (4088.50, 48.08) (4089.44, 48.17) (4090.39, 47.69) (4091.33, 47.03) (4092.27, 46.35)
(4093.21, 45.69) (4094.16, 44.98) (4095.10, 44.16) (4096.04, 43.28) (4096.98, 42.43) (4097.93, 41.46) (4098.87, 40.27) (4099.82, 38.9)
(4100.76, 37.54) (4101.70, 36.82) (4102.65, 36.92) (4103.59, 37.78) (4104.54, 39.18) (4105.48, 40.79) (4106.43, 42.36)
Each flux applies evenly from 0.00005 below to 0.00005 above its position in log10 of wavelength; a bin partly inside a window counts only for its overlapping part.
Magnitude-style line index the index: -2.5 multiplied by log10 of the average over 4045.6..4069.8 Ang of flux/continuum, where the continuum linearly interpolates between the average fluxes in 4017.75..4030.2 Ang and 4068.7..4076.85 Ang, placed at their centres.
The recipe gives 0.03 mag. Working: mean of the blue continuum 45.2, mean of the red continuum 42.3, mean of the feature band 42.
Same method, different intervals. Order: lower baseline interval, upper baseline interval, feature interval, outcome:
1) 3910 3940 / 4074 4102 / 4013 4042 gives -0.222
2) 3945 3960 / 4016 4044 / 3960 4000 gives 0.179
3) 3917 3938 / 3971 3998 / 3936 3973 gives 0.129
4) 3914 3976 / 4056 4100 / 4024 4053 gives -0.163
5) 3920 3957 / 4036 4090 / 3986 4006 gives -0.228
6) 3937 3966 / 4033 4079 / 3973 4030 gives -0.177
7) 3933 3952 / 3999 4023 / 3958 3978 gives 0.338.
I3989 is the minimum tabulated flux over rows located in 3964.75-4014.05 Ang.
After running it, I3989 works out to 12.43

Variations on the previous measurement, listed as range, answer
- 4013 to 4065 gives 37.79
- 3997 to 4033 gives 38.5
